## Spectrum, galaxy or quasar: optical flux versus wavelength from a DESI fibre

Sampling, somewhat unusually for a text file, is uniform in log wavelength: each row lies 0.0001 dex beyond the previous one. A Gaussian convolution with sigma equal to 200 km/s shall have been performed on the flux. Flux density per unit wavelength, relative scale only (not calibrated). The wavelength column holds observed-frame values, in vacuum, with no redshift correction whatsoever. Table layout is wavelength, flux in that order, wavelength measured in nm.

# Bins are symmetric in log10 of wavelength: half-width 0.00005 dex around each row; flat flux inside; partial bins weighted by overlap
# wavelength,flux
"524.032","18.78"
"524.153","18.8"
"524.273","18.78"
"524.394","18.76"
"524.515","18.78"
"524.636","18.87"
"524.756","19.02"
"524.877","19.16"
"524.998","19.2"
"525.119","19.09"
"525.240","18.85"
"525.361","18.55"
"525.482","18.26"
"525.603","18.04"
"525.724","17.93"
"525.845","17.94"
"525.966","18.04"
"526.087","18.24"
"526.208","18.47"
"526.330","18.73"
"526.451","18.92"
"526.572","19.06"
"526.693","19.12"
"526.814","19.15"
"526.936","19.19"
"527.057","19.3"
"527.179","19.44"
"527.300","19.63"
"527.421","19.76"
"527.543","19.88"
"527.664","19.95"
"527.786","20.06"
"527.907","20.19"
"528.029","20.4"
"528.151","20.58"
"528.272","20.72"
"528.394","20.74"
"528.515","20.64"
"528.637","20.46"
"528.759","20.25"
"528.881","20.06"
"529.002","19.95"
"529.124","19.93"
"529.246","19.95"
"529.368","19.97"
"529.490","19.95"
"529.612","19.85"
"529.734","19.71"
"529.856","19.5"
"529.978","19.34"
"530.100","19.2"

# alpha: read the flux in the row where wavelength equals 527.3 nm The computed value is 19.63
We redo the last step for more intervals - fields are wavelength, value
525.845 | 17.94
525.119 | 19.09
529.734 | 19.71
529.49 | 19.95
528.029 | 20.4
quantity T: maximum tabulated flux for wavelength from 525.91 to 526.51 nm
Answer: 18.92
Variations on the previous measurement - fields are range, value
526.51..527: 19.19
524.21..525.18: 19.2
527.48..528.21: 20.58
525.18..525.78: 18.85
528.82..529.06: 20.06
